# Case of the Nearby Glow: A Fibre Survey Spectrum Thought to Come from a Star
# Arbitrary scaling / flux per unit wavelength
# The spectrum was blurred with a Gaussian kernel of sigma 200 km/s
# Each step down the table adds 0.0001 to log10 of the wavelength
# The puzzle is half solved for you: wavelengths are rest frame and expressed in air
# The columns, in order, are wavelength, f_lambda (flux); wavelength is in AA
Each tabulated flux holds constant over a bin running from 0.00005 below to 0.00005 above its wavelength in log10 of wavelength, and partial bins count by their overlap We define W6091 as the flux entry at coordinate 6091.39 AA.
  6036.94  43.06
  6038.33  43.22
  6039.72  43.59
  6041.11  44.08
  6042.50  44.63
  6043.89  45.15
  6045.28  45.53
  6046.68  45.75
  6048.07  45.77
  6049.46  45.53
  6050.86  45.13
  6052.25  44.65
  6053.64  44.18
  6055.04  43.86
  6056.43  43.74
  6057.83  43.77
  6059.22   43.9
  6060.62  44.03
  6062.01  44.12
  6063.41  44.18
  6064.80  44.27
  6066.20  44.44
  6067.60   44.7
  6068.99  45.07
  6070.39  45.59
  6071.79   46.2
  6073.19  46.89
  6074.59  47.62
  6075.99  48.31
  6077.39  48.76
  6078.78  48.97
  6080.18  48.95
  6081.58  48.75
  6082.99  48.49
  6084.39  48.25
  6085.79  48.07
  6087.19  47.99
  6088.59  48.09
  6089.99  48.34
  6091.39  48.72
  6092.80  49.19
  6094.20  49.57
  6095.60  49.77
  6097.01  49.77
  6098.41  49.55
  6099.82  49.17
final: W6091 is 48.72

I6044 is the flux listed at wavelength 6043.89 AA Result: 45.15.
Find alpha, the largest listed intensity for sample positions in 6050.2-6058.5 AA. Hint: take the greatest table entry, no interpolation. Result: 45.13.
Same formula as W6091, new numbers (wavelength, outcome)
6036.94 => 43.06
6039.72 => 43.59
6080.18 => 48.95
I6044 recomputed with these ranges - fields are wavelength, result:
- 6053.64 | 44.18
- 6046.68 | 45.75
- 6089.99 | 48.34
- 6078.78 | 48.97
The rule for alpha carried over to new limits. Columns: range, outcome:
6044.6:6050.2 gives 45.77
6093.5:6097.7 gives 49.77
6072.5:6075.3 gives 47.62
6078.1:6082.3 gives 48.97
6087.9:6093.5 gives 49.19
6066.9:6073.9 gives 46.89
